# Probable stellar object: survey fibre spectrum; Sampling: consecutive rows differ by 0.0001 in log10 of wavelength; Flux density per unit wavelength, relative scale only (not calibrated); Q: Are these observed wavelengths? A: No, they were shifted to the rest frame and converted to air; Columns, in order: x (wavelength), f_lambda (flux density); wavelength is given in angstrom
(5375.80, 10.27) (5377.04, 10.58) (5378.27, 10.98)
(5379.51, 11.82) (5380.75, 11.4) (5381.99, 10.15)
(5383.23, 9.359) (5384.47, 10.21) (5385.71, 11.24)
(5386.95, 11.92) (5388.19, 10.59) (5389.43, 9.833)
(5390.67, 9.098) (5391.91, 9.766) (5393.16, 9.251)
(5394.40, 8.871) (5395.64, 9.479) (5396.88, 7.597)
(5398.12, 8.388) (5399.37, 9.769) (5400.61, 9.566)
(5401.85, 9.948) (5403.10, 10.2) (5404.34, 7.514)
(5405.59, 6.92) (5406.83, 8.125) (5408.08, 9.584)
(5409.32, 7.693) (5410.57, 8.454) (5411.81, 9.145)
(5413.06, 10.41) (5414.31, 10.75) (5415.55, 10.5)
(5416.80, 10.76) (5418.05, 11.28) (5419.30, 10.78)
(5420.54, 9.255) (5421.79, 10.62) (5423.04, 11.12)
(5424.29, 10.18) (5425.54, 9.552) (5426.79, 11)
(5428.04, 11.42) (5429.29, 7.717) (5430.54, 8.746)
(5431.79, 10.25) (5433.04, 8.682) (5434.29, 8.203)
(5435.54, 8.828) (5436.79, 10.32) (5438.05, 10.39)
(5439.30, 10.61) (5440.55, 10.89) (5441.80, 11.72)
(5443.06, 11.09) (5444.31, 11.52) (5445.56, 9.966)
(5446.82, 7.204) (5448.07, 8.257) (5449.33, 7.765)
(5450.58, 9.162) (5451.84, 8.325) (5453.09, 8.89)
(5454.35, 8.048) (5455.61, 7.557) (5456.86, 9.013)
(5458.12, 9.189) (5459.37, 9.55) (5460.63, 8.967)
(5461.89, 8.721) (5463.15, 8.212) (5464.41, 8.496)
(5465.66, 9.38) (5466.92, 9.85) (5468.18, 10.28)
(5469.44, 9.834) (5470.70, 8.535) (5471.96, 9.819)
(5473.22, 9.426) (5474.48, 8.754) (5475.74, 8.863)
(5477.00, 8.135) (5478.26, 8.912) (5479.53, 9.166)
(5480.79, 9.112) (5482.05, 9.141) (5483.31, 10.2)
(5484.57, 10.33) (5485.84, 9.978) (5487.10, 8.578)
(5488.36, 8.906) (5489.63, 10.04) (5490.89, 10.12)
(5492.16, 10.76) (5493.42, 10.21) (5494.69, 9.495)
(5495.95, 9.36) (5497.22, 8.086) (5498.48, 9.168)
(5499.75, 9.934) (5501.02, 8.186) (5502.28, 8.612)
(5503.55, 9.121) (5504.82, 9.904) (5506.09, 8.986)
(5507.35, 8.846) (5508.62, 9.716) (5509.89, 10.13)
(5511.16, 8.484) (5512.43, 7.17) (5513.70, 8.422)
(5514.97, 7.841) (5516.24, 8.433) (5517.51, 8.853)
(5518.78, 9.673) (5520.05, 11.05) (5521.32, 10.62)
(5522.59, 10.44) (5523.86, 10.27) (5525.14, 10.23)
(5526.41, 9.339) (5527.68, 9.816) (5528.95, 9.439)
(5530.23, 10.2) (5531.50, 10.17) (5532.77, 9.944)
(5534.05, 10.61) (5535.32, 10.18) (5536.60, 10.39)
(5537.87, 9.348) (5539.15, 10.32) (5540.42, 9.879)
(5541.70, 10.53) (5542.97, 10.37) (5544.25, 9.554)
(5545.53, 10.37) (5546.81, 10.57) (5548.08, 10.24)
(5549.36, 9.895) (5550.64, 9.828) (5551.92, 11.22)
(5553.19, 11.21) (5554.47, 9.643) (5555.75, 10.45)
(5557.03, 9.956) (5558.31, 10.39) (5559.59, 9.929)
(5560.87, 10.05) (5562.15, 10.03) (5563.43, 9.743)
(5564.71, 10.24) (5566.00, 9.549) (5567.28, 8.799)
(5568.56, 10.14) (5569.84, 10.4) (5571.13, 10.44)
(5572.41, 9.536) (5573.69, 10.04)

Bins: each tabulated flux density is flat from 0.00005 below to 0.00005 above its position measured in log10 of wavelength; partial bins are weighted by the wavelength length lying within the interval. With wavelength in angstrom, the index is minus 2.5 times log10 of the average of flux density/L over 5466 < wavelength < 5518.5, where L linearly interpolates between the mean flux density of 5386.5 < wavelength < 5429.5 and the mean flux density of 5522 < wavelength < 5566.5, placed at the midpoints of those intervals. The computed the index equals 0.08 mag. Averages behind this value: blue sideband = 9.64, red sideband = 10.1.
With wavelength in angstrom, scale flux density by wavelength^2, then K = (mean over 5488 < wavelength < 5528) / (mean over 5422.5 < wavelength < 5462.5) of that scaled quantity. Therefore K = 1.02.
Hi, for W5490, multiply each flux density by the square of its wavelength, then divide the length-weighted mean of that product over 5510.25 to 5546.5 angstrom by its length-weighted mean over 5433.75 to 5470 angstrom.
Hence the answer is 1.1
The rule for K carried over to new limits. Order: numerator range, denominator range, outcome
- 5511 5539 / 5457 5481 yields 1.08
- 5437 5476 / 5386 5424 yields 0.99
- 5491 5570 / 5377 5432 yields 1.04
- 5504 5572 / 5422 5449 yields 1.04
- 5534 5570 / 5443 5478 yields 1.16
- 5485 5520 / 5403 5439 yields 0.99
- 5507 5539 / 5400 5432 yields 1.03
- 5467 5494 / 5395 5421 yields 1.04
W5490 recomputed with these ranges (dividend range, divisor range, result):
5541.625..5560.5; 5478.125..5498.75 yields 1.10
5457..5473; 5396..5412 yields 1.09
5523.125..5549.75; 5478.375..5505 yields 1.09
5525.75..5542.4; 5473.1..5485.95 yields 1.11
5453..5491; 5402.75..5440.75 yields 0.97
